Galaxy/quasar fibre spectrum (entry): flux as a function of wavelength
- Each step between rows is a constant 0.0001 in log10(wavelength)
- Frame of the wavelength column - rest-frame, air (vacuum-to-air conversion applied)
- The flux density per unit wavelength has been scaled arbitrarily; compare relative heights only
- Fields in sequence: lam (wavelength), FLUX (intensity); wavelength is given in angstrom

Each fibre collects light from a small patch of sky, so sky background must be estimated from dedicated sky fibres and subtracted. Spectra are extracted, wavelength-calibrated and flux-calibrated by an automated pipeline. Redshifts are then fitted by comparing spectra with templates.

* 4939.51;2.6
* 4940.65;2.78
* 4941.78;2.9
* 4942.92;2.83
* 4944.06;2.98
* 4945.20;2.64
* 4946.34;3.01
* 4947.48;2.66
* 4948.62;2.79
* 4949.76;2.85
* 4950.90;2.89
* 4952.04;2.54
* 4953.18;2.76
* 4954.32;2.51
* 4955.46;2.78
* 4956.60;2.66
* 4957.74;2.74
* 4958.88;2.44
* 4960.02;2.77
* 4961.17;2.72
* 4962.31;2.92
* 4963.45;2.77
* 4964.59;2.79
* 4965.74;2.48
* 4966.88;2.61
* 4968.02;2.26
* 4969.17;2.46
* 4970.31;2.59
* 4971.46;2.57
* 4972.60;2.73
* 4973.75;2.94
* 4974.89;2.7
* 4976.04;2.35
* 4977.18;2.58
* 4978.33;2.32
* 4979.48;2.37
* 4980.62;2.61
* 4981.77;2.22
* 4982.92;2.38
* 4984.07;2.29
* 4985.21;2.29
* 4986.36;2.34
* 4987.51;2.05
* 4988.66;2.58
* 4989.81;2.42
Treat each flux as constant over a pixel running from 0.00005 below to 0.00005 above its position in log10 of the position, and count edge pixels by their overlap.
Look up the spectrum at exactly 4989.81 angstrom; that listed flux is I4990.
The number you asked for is 2.42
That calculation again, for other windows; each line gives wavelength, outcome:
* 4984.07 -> 2.29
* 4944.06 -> 2.98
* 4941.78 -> 2.9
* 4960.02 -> 2.77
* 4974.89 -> 2.7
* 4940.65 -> 2.78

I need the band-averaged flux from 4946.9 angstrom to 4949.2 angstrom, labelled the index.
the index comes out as 2.72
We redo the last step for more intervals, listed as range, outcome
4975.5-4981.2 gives 2.45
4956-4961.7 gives 2.67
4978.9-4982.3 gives 2.4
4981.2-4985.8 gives 2.3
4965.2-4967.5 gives 2.55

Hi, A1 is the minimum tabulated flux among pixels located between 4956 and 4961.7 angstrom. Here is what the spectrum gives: 2.44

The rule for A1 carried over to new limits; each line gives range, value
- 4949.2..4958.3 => 2.51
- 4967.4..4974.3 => 2.26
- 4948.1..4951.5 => 2.79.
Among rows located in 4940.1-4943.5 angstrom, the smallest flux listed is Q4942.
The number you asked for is 2.78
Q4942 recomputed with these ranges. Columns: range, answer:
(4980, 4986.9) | 2.22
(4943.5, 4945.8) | 2.64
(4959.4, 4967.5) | 2.48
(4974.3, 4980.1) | 2.32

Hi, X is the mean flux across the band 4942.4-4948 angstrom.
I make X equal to 2.82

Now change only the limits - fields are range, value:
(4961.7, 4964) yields 2.85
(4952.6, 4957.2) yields 2.68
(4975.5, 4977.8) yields 2.47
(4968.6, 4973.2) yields 2.59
